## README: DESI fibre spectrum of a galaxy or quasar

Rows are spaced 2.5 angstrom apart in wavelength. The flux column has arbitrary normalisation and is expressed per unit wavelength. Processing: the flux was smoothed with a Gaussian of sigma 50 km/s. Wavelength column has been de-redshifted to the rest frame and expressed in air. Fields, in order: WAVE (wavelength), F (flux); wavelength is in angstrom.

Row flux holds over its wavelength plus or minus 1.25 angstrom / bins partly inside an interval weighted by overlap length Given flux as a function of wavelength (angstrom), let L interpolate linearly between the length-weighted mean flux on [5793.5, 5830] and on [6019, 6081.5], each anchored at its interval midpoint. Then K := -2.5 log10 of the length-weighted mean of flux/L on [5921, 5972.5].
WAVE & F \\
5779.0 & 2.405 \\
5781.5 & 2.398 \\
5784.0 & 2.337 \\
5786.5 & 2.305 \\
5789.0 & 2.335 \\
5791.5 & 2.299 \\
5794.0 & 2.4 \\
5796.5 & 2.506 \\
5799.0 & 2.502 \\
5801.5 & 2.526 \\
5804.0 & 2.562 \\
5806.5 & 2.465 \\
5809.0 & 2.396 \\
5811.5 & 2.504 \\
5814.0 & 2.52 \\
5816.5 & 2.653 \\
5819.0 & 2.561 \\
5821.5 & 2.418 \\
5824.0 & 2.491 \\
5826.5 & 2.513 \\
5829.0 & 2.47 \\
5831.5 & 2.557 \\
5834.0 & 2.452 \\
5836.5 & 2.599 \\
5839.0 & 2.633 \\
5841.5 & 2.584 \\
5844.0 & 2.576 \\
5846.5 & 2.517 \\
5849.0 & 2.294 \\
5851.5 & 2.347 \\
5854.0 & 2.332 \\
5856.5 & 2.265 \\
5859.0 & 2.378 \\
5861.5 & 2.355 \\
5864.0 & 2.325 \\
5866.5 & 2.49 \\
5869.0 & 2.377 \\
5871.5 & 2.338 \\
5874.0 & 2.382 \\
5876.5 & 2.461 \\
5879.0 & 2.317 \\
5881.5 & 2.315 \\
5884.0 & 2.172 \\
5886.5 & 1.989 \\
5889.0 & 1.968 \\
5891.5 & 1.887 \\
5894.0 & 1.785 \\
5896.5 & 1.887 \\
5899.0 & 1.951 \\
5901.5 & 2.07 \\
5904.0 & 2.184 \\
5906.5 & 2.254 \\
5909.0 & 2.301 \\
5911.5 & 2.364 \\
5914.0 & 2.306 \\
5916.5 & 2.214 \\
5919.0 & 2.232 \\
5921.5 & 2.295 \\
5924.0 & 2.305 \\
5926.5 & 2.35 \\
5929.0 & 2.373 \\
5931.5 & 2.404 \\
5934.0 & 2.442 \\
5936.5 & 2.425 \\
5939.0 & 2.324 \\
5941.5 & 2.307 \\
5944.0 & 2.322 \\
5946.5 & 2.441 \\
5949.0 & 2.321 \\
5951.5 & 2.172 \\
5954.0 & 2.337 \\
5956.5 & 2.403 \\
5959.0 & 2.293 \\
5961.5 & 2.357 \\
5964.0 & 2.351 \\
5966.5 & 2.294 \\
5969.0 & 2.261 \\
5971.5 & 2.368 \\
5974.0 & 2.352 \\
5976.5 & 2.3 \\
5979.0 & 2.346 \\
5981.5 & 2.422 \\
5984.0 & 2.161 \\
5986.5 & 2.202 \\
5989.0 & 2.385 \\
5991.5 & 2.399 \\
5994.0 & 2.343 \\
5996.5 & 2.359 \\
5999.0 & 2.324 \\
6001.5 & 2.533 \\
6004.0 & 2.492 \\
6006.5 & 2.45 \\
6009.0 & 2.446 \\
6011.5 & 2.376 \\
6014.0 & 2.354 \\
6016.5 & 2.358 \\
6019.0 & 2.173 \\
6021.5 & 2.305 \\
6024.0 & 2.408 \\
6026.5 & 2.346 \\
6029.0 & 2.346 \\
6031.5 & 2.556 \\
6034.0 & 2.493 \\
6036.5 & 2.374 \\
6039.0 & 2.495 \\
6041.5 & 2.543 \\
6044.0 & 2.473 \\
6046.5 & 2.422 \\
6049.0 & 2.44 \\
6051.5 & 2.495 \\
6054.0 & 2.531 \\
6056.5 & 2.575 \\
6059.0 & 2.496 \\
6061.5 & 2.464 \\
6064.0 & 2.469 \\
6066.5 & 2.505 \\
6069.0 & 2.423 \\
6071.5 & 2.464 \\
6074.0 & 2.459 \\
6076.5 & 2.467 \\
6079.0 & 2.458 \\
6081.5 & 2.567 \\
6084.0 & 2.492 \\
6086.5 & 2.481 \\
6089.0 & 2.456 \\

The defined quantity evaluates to 0.06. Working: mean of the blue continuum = 2.5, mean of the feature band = 2.34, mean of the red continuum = 2.46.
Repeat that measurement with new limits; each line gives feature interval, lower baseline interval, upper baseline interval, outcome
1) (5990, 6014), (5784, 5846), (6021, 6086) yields 0.03 mag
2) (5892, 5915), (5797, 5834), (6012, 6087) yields 0.18 mag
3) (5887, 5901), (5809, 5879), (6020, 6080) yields 0.27 mag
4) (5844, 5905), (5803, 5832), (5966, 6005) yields 0.10 mag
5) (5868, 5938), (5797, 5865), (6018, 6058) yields 0.11 mag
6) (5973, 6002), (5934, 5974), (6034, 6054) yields 0.02 mag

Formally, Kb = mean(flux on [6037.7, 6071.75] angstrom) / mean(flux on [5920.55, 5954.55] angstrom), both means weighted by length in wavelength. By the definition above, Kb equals 1.1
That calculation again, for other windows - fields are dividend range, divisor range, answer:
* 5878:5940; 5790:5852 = 0.88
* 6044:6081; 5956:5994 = 1.07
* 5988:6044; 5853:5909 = 1.09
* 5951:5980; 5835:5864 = 0.95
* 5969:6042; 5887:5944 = 1.08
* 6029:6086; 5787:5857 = 1.00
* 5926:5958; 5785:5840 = 0.95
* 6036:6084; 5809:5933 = 1.06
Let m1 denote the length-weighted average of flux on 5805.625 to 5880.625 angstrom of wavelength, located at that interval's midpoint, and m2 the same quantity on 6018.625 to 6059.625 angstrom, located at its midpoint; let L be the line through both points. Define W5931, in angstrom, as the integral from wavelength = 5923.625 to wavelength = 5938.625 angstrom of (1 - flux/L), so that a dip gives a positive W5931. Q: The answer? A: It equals 0.4 angstrom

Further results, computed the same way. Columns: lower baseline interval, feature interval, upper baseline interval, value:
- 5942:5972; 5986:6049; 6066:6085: 0.1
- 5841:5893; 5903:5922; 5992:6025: 0.5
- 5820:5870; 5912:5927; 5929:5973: 0.6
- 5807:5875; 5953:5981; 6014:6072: 1.3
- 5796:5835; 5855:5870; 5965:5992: 0.5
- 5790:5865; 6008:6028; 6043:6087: 1.1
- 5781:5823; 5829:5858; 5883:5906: -2.8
